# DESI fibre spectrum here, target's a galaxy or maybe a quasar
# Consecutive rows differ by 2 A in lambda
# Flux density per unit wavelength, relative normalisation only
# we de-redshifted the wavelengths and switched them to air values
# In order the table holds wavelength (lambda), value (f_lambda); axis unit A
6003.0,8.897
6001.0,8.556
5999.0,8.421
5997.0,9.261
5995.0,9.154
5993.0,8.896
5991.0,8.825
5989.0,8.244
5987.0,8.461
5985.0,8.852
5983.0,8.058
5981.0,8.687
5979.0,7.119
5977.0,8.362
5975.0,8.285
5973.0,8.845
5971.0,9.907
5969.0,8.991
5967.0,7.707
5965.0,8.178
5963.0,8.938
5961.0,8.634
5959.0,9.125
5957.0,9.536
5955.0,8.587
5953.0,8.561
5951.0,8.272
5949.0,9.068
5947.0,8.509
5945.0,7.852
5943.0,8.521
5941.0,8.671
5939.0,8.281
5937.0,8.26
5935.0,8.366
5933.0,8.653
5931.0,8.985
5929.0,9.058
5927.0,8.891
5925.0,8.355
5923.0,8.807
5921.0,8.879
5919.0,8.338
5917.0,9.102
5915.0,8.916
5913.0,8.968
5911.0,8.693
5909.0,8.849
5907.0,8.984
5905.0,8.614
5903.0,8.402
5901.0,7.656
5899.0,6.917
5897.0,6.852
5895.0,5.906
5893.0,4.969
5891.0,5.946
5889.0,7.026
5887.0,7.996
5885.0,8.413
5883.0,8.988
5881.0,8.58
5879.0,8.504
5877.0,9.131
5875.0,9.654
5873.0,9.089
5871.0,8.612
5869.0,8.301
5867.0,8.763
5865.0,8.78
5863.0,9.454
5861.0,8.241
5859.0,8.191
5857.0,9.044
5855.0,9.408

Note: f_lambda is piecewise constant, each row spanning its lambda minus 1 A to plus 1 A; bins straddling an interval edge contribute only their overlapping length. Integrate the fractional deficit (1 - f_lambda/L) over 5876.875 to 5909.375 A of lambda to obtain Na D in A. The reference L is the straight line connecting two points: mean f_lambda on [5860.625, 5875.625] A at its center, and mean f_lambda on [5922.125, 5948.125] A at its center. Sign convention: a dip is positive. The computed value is 3.9 A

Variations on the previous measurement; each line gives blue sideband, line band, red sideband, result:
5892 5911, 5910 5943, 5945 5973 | -2.7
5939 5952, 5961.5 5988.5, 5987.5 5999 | 0.6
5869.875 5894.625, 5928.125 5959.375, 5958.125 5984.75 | -1.0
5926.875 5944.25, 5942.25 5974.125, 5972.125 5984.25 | -1.1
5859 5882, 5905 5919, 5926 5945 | -0.3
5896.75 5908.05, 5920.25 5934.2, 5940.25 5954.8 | -0.9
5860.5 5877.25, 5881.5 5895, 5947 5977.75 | 2.6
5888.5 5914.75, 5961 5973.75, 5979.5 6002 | -0.6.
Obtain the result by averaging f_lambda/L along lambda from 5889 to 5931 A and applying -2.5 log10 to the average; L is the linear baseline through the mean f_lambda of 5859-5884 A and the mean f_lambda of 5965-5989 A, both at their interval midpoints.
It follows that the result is 0.08 mag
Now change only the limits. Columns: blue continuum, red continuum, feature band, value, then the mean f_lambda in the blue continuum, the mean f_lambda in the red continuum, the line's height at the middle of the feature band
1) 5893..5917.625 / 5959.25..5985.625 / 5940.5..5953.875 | -0.021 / 8.01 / 8.52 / 8.33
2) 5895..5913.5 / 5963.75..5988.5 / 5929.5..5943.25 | -0.040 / 8.07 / 8.45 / 8.24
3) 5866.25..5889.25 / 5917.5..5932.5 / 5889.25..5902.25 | 0.323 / 8.64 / 8.77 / 8.69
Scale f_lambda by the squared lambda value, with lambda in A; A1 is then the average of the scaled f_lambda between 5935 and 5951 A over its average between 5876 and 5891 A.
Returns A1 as 1.05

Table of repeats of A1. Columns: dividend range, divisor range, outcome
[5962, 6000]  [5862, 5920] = 1.08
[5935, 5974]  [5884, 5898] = 1.31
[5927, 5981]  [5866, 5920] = 1.08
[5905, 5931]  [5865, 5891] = 1.05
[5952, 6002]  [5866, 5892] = 1.07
